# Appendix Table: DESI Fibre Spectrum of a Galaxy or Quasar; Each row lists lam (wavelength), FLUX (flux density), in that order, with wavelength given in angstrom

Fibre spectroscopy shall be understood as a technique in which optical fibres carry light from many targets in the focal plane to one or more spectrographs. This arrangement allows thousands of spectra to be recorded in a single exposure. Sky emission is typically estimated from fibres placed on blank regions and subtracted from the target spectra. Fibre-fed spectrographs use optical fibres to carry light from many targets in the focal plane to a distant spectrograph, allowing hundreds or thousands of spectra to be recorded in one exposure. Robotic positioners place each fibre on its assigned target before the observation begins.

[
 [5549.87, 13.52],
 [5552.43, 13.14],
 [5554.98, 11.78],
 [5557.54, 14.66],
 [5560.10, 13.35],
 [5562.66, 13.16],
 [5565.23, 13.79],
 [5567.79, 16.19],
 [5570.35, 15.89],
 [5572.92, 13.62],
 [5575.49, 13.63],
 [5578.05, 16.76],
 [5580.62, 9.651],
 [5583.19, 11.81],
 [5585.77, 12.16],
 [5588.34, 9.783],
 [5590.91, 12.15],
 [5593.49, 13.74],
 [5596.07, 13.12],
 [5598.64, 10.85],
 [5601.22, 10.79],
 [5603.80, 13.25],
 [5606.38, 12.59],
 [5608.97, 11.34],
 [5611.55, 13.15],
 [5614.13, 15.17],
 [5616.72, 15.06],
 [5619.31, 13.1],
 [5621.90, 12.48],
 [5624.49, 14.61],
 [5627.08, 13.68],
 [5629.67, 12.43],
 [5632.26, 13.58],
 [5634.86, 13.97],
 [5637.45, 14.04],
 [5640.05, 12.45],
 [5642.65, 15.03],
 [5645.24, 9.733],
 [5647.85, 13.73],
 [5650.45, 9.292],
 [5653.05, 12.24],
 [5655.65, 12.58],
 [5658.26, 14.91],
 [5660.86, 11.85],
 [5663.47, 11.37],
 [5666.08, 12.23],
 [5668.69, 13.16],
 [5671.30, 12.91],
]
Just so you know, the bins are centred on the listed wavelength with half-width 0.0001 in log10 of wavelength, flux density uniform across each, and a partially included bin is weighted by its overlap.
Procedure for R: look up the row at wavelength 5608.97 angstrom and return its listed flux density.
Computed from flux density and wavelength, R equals 11.34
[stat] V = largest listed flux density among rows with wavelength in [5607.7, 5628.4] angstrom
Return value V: 15.17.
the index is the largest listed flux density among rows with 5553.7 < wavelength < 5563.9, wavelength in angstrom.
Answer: 14.66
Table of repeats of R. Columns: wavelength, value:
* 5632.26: 13.58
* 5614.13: 15.17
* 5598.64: 10.85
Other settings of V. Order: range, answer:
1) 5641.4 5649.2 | 15.03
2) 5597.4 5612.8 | 13.25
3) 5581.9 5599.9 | 13.74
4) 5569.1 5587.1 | 16.76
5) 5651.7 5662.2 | 14.91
